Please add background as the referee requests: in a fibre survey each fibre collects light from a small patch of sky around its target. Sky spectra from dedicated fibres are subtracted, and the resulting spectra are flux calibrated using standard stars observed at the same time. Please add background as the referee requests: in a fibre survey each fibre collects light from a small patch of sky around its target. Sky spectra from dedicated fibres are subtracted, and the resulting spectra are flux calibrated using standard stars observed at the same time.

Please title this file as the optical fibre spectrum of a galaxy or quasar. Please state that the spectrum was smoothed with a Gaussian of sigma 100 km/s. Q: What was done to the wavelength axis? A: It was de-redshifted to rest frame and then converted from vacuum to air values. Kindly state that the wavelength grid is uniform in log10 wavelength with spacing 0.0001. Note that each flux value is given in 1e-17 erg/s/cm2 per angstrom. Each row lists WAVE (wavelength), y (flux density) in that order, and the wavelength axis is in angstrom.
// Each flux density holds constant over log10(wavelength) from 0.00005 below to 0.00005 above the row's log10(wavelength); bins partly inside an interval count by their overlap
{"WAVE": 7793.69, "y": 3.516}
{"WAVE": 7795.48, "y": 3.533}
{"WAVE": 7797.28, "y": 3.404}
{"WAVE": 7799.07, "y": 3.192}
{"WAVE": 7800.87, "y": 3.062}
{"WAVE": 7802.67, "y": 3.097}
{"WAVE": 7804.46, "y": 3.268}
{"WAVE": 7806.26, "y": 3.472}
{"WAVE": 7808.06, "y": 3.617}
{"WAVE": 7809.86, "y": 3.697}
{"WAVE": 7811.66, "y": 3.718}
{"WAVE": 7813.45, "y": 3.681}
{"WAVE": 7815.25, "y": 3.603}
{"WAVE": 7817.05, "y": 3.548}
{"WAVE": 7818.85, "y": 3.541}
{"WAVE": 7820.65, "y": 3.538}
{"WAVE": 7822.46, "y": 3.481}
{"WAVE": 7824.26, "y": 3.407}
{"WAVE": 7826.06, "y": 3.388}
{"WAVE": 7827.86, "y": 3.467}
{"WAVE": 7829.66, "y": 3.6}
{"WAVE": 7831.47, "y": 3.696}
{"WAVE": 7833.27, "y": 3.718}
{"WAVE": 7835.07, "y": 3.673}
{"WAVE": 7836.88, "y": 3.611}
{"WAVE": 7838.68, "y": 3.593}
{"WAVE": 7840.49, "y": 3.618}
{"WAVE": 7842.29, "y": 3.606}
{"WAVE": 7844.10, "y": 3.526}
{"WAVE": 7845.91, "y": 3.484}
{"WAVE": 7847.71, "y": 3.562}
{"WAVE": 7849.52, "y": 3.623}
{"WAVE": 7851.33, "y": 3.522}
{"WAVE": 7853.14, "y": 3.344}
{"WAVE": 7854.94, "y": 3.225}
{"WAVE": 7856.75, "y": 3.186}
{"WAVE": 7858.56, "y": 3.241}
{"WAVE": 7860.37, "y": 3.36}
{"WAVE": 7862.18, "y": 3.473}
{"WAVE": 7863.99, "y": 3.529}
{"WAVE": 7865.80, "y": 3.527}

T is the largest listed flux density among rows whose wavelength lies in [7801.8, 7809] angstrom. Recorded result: 3.617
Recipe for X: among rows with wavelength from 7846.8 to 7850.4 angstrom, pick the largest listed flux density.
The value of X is 3.623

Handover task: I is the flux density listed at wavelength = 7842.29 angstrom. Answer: 3.606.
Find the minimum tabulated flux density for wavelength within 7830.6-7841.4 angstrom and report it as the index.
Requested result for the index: 3.593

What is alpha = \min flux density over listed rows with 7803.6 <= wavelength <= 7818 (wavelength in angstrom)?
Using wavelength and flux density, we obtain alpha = 3.268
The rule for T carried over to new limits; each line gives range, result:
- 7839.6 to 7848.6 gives 3.618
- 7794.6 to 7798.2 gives 3.533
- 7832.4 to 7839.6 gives 3.718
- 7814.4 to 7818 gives 3.603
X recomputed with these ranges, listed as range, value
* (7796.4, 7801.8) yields 3.404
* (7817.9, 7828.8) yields 3.541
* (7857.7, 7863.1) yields 3.473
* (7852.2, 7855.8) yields 3.344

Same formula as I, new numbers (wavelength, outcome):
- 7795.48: 3.533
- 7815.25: 3.603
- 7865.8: 3.527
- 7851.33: 3.522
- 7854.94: 3.225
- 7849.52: 3.623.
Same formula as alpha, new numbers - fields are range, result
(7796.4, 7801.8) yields 3.062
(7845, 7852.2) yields 3.484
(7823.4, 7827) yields 3.388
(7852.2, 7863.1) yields 3.186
